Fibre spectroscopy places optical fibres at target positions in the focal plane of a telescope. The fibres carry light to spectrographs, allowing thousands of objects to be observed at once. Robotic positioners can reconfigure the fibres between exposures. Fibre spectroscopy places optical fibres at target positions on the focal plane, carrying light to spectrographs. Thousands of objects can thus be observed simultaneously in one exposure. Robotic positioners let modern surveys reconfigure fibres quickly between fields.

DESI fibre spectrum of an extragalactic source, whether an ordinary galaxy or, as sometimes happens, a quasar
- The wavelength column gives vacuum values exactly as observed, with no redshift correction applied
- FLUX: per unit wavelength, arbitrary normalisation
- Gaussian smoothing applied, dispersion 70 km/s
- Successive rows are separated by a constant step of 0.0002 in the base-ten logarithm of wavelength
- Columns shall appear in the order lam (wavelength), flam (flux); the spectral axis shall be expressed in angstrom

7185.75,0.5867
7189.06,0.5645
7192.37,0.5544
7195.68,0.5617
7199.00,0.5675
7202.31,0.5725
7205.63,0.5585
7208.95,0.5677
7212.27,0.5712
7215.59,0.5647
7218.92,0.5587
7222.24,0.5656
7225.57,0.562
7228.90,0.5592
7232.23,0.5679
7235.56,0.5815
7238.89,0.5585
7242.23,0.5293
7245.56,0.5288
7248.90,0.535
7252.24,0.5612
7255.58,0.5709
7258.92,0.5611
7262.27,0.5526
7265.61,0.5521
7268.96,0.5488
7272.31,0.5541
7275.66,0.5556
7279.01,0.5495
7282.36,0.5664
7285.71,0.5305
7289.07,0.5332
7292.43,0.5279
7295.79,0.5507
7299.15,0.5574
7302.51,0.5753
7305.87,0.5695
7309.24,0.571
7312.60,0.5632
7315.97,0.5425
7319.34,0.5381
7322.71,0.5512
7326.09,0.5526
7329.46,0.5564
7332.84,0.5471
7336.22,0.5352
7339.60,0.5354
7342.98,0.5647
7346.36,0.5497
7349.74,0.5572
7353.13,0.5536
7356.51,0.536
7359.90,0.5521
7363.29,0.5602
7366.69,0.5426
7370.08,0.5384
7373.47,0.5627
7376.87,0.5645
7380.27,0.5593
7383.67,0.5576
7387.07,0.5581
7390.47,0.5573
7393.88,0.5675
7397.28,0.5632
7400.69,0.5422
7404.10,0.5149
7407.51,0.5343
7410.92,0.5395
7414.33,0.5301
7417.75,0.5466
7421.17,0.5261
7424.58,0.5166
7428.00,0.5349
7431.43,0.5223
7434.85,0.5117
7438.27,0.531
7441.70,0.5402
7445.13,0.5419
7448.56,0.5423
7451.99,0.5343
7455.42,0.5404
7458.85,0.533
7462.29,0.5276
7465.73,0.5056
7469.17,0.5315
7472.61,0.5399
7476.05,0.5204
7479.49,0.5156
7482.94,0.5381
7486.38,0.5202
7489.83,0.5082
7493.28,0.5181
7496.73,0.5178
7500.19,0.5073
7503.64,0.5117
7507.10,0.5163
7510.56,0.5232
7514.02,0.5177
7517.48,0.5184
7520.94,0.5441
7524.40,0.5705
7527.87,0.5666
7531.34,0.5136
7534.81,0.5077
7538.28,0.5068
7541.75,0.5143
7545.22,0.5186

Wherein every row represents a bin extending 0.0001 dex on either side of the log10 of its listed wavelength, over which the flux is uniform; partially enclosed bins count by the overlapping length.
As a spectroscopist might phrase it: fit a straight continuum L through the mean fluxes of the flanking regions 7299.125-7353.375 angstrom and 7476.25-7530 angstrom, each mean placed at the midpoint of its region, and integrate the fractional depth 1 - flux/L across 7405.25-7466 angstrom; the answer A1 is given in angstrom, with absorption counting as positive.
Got 0.6 angstrom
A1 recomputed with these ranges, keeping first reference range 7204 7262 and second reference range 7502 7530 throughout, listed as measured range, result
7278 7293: 0.3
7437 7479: 0.5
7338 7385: -0.5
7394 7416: 0.2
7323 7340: 0.1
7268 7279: 0.0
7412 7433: 0.5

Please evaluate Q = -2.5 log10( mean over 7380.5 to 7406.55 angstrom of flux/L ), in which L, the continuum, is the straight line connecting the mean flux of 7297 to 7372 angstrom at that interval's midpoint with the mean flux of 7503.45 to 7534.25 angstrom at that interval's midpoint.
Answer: -0.01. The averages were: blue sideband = 0.552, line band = 0.551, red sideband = 0.531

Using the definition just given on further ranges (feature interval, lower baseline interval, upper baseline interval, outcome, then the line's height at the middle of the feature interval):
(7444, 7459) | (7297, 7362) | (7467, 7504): -0.02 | 0.528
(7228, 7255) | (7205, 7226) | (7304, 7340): 0.02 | 0.561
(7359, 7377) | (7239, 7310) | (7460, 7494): -0.03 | 0.538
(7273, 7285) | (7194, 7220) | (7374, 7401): 0.02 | 0.563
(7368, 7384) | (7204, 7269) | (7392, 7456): -0.03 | 0.541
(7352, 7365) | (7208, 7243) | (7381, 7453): -0.01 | 0.546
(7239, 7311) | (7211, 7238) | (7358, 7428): 0.02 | 0.56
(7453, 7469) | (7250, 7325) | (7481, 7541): 0.01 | 0.53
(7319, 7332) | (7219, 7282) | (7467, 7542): -0.01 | 0.546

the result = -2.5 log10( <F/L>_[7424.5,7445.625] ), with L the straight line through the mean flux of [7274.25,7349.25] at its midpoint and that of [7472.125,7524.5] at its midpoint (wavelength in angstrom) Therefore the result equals 0.01 mag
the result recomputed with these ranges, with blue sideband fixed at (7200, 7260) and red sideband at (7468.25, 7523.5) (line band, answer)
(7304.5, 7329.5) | -0.02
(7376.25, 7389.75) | -0.04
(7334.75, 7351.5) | -0.01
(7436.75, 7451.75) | -0.02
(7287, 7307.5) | 0.00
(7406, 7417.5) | 0.00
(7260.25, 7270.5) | 0.01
